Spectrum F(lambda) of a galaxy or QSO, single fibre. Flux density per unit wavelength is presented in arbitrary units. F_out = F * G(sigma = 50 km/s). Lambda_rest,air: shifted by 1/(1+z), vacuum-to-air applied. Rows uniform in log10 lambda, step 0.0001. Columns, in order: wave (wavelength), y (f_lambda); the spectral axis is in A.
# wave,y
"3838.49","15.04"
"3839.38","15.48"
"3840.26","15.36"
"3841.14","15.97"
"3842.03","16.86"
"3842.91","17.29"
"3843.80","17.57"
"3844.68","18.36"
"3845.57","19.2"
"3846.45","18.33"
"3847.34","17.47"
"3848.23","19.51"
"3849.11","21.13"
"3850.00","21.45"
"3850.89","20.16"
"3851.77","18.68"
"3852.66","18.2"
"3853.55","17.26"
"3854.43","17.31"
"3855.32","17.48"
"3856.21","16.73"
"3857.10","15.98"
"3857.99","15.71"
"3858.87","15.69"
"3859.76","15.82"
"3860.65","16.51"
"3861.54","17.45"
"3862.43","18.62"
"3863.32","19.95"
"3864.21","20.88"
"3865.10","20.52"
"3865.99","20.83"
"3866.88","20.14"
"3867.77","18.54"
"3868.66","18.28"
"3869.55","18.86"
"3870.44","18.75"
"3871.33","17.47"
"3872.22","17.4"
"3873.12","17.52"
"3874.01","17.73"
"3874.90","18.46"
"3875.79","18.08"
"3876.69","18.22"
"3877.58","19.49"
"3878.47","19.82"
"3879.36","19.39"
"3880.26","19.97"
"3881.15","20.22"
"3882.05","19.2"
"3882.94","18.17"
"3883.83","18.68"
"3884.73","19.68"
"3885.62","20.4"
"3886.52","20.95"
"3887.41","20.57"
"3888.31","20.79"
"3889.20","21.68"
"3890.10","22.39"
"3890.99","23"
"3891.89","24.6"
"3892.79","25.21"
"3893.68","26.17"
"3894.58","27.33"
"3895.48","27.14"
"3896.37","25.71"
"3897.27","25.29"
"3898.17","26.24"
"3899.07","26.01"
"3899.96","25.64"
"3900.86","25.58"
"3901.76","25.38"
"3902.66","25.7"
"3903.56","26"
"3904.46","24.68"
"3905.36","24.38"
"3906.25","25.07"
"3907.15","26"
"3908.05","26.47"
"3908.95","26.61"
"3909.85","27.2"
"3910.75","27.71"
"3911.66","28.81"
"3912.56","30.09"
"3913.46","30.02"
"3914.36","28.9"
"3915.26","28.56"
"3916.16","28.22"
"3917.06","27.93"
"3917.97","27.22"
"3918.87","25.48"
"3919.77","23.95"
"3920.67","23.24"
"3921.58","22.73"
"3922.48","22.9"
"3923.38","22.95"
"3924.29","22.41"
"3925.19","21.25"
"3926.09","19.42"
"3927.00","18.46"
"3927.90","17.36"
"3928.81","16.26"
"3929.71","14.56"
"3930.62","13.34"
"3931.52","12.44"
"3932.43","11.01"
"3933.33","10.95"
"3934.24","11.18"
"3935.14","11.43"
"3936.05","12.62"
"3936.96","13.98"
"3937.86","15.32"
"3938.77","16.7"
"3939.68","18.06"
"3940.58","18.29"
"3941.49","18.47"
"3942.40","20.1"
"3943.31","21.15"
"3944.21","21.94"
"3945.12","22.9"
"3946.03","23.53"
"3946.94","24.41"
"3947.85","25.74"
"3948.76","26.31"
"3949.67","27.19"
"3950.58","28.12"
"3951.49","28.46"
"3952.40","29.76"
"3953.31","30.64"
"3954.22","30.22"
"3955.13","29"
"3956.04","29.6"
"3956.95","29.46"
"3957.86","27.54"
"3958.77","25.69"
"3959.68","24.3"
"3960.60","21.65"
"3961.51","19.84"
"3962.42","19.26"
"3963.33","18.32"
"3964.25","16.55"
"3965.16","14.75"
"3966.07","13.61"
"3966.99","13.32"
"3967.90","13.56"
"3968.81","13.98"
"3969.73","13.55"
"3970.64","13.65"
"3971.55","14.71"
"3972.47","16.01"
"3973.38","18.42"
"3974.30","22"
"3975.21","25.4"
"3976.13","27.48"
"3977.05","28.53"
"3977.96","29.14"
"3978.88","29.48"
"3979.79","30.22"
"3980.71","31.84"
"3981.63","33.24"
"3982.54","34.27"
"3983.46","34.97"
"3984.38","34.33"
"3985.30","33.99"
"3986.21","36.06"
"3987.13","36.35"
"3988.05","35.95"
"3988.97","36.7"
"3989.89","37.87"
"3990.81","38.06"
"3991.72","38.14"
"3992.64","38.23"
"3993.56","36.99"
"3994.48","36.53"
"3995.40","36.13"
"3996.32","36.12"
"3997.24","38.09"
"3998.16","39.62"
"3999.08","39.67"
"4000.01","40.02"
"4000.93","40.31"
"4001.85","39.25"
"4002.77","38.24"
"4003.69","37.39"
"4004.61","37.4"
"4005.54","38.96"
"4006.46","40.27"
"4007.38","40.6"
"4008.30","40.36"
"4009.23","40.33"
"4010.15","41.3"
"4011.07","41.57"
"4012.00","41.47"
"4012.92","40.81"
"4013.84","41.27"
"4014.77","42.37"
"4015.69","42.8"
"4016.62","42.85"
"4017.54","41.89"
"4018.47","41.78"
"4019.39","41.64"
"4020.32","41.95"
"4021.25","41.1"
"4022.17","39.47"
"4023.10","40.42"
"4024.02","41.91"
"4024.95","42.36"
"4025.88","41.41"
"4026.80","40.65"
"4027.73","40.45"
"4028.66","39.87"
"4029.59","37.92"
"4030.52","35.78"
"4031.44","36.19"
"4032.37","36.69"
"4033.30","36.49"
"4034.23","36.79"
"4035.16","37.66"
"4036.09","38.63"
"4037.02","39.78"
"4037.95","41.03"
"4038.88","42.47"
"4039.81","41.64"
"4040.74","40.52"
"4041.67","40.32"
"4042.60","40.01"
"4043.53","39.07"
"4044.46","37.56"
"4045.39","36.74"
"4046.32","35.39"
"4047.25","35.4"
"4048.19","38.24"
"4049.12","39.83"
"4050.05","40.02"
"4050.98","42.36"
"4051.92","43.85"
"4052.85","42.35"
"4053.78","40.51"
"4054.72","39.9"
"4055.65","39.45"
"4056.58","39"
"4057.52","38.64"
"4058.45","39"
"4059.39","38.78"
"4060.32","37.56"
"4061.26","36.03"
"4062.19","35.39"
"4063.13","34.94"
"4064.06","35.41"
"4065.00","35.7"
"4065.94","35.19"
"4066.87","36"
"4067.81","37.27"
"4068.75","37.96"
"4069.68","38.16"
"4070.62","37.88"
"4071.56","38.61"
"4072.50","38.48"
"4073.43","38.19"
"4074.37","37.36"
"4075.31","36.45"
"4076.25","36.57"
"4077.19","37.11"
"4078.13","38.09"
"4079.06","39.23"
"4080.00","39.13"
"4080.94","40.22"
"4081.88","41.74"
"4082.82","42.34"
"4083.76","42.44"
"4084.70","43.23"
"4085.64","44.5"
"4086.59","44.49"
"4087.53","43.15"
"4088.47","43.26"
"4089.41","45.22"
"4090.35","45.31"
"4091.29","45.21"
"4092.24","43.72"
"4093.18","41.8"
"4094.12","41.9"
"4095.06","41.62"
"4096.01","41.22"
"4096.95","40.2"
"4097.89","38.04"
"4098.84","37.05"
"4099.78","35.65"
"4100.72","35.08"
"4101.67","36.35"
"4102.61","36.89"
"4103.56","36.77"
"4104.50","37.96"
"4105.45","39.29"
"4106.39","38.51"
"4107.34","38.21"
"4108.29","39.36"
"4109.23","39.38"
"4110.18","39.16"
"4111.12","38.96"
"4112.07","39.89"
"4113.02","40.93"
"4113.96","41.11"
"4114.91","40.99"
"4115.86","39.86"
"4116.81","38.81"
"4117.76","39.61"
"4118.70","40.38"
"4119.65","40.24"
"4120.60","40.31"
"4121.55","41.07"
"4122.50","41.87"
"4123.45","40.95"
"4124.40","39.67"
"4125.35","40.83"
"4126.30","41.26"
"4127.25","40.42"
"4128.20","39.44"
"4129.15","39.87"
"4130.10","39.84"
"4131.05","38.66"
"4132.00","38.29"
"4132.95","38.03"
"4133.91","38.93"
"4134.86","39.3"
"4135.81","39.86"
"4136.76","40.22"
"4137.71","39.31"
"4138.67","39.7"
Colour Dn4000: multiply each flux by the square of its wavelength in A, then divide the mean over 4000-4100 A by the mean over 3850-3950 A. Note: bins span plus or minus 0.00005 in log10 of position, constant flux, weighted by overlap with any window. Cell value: 2.04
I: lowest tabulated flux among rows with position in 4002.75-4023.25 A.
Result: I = 37.39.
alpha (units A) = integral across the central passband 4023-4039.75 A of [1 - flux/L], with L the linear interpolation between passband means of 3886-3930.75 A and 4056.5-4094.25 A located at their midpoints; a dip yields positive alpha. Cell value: -1.8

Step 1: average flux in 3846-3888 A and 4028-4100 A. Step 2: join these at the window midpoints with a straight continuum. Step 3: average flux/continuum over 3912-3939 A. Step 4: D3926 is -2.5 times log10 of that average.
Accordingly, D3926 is 0.22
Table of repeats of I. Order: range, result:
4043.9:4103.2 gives 34.94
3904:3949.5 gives 10.95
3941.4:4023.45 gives 13.32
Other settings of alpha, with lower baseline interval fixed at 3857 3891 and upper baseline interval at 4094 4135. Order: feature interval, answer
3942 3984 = 4.3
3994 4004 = -3.0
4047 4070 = -2.5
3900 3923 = -4.3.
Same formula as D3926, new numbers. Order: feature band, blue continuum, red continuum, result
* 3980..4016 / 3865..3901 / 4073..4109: -0.20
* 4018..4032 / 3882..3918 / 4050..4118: -0.16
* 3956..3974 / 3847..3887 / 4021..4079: 0.49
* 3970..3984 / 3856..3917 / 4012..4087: 0.23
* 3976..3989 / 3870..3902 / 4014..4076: -0.02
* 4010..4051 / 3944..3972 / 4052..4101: -0.22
